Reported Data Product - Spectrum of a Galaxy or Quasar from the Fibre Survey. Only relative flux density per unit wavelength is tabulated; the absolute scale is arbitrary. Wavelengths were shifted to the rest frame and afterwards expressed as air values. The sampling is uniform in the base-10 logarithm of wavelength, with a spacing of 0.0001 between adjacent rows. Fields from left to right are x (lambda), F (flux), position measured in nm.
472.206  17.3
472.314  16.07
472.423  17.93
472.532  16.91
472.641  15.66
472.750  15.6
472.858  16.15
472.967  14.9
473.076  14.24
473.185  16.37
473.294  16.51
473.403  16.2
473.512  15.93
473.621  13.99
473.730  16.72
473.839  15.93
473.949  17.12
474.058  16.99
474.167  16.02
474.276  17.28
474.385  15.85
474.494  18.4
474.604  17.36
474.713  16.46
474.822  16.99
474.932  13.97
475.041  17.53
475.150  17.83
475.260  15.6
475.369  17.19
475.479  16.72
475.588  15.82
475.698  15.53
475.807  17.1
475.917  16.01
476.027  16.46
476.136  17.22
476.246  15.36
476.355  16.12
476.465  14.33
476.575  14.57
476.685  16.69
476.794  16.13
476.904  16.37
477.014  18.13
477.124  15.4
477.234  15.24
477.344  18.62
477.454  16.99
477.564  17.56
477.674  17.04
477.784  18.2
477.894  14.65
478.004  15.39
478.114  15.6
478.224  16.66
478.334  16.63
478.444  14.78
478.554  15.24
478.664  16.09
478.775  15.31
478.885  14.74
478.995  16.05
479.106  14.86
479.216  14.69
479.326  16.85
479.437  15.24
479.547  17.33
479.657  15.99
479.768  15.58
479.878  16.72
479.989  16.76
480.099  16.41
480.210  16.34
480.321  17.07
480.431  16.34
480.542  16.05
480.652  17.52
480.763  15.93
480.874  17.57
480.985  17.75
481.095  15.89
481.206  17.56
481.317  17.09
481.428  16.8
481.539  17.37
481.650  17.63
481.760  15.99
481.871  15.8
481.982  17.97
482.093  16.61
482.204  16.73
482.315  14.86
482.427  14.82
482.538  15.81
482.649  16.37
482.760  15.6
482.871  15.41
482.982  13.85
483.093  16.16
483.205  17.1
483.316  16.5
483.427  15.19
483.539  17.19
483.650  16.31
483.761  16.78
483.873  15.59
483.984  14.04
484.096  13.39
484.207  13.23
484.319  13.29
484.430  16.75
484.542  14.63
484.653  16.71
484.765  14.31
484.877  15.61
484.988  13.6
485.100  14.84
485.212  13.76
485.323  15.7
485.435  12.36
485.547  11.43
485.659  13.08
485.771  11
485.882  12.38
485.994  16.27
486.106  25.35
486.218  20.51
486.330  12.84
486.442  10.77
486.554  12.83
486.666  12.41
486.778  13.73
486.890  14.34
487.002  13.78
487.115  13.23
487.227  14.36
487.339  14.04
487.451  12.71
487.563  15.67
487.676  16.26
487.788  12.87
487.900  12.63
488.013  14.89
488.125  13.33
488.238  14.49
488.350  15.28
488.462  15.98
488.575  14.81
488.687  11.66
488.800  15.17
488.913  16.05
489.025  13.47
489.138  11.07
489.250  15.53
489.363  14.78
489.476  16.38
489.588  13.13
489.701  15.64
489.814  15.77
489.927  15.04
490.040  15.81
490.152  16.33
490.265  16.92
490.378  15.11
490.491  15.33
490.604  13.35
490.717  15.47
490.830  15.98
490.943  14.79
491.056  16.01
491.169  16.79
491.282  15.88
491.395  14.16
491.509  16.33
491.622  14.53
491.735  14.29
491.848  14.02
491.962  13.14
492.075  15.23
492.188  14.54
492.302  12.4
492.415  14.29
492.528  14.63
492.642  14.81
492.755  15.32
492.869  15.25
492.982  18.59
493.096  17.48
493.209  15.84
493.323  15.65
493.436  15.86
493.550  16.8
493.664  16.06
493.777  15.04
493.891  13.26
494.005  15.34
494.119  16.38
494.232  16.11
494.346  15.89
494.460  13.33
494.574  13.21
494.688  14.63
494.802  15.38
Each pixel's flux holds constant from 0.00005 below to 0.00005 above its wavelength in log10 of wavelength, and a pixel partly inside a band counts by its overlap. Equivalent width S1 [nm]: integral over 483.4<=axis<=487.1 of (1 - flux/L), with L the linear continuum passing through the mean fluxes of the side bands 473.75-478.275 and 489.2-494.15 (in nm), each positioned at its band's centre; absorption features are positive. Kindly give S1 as 0.264 nm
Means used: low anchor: 16.4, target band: 14.6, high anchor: 15.3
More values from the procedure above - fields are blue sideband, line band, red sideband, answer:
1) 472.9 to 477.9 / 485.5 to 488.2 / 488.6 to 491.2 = 0.19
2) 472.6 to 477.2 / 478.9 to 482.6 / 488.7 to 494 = -0.14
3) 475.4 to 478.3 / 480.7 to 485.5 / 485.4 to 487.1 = -0.26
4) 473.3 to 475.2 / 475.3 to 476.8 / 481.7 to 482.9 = 0.03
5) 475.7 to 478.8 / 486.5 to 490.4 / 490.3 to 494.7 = 0.25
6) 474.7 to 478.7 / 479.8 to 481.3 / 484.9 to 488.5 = -0.12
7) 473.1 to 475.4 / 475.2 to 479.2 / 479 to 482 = 0.09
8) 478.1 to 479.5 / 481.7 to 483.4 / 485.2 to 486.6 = -0.10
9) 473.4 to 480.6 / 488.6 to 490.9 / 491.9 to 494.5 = 0.09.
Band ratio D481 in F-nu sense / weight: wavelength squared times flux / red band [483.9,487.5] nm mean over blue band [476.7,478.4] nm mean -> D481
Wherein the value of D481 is 0.89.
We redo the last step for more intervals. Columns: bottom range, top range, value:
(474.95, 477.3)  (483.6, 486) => 0.91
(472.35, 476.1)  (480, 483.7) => 1.04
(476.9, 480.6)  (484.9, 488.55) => 0.91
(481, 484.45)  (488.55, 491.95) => 0.97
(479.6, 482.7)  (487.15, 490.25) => 0.91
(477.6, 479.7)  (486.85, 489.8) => 0.94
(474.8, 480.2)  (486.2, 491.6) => 0.95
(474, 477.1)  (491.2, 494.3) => 1.00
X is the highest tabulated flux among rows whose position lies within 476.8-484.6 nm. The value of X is 18.62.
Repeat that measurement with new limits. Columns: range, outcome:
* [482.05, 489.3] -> 25.35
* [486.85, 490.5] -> 16.92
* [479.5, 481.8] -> 17.75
